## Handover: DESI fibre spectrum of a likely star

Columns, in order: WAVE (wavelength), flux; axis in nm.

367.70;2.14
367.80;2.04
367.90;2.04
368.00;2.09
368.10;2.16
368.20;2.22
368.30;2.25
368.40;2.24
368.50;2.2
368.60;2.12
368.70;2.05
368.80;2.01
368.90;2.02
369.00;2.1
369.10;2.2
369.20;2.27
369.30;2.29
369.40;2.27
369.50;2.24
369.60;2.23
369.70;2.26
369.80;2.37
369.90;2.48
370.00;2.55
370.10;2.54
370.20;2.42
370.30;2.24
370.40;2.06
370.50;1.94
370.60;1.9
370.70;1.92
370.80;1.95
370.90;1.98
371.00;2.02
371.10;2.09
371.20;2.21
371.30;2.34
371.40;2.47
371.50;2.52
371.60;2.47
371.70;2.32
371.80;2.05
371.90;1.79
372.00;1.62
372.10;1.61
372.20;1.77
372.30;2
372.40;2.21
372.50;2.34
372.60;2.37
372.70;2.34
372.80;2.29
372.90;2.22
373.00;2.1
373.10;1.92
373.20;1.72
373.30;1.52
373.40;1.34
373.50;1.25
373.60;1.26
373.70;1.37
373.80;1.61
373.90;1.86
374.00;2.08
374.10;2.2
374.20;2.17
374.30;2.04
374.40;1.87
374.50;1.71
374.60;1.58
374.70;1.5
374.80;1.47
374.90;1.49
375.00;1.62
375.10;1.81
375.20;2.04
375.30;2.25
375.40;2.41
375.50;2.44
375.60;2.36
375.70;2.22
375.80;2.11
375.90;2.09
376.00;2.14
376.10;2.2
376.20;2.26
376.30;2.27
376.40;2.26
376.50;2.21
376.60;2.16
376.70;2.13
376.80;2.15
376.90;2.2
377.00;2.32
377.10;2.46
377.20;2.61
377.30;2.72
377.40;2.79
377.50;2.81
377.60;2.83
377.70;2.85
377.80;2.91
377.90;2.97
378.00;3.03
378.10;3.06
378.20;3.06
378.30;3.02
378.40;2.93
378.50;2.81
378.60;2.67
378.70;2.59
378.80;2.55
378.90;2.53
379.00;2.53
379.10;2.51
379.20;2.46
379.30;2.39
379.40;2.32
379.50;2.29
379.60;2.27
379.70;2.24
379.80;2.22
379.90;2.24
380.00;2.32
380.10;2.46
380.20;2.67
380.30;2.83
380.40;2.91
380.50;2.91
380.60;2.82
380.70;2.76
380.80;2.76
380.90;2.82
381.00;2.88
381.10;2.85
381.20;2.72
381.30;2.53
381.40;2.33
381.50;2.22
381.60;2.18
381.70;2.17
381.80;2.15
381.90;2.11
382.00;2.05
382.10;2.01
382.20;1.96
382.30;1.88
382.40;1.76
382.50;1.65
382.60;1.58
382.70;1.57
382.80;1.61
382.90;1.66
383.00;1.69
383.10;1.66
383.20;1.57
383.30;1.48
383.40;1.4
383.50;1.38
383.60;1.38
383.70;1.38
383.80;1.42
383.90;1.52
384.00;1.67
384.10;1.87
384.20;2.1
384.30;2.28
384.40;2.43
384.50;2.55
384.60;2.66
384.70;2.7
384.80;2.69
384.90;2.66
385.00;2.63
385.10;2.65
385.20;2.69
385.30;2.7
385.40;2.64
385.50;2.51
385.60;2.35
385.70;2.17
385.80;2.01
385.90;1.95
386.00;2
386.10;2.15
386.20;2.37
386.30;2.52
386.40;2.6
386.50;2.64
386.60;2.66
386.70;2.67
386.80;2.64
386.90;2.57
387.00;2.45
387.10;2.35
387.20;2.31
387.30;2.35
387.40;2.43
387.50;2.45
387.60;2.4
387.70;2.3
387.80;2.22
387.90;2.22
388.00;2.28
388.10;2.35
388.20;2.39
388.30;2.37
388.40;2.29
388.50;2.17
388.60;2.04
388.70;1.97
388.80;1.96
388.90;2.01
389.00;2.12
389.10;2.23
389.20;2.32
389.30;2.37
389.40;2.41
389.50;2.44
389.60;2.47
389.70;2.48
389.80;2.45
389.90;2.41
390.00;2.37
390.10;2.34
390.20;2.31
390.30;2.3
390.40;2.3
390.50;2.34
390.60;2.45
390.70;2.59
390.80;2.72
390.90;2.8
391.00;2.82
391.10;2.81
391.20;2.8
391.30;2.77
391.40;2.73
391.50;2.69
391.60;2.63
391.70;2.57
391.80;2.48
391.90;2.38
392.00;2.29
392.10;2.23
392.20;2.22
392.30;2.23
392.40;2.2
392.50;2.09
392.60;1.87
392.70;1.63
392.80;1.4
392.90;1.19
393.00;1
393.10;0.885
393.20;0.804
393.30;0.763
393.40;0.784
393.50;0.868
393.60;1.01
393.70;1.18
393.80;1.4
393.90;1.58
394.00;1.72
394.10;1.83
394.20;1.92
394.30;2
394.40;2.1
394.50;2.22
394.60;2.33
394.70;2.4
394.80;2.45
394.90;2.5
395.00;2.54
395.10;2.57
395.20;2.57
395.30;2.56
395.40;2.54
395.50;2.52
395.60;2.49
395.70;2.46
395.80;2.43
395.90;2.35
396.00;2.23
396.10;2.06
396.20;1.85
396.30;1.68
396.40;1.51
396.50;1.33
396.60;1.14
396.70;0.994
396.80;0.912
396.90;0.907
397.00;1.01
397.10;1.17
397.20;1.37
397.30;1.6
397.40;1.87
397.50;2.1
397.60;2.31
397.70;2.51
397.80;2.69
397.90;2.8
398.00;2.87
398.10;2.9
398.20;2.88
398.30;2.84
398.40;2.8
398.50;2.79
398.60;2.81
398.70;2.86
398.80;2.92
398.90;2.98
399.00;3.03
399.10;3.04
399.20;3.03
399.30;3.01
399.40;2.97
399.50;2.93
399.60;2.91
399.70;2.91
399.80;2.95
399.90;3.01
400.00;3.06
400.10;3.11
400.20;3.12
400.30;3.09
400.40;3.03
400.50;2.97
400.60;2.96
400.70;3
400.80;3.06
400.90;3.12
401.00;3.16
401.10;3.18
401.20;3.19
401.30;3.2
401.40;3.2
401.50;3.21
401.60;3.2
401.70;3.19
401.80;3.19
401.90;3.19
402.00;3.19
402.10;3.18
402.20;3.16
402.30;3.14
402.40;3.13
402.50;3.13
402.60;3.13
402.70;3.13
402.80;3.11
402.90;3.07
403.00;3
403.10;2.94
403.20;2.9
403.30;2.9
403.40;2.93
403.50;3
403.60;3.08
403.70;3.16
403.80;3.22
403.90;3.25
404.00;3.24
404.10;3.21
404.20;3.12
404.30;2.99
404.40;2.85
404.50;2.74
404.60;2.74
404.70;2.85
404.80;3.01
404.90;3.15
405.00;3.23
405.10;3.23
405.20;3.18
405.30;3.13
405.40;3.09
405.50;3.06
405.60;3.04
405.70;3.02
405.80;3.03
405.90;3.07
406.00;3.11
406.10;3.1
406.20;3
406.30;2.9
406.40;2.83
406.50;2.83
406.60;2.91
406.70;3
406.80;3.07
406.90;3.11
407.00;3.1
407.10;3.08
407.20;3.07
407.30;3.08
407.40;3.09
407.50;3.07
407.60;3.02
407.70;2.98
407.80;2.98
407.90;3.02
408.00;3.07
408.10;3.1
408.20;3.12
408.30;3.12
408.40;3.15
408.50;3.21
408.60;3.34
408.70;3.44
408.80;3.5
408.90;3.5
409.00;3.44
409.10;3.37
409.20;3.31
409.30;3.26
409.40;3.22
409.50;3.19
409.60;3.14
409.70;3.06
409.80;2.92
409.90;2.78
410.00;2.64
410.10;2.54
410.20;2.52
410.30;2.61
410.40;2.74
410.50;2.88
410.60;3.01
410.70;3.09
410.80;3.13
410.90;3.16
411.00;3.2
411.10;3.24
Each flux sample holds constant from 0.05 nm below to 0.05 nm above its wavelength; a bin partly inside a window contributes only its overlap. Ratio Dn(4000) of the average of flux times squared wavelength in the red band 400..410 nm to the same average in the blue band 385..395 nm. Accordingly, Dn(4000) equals 1.52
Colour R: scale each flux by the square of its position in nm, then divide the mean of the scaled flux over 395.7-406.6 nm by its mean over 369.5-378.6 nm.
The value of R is 1.5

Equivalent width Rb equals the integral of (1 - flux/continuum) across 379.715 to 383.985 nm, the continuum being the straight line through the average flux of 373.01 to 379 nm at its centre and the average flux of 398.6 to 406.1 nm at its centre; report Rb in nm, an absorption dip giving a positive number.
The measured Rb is 0.52 nm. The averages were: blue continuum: 2.22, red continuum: 3.06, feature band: 2.1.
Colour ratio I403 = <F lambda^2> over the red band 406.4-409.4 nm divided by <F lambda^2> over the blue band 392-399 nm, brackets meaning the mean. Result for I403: 1.68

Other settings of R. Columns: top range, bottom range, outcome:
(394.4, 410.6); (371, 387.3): 1.43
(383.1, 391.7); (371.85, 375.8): 1.31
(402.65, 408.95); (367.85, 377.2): 1.76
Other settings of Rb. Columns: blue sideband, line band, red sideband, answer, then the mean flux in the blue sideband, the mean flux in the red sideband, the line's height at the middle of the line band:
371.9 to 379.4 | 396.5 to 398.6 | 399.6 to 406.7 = 0.63 nm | 2.21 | 3.07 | 2.89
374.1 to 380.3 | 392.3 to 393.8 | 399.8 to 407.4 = 0.80 nm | 2.36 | 3.07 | 2.79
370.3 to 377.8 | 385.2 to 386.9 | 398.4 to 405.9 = 0.05 nm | 2.08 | 3.06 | 2.5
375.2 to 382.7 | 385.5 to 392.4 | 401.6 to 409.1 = 0.77 nm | 2.44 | 3.09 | 2.69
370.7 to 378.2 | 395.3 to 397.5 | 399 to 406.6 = 0.84 nm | 2.14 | 3.06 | 2.85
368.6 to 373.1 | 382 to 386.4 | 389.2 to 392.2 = 0.65 nm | 2.17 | 2.5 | 2.39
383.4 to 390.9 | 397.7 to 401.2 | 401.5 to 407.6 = -0.15 nm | 2.3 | 3.06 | 2.84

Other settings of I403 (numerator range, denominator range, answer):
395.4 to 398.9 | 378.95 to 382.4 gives 0.96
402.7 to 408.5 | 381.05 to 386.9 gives 1.59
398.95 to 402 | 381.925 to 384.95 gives 1.79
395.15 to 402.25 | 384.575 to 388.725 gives 1.15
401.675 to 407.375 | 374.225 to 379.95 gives 1.50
